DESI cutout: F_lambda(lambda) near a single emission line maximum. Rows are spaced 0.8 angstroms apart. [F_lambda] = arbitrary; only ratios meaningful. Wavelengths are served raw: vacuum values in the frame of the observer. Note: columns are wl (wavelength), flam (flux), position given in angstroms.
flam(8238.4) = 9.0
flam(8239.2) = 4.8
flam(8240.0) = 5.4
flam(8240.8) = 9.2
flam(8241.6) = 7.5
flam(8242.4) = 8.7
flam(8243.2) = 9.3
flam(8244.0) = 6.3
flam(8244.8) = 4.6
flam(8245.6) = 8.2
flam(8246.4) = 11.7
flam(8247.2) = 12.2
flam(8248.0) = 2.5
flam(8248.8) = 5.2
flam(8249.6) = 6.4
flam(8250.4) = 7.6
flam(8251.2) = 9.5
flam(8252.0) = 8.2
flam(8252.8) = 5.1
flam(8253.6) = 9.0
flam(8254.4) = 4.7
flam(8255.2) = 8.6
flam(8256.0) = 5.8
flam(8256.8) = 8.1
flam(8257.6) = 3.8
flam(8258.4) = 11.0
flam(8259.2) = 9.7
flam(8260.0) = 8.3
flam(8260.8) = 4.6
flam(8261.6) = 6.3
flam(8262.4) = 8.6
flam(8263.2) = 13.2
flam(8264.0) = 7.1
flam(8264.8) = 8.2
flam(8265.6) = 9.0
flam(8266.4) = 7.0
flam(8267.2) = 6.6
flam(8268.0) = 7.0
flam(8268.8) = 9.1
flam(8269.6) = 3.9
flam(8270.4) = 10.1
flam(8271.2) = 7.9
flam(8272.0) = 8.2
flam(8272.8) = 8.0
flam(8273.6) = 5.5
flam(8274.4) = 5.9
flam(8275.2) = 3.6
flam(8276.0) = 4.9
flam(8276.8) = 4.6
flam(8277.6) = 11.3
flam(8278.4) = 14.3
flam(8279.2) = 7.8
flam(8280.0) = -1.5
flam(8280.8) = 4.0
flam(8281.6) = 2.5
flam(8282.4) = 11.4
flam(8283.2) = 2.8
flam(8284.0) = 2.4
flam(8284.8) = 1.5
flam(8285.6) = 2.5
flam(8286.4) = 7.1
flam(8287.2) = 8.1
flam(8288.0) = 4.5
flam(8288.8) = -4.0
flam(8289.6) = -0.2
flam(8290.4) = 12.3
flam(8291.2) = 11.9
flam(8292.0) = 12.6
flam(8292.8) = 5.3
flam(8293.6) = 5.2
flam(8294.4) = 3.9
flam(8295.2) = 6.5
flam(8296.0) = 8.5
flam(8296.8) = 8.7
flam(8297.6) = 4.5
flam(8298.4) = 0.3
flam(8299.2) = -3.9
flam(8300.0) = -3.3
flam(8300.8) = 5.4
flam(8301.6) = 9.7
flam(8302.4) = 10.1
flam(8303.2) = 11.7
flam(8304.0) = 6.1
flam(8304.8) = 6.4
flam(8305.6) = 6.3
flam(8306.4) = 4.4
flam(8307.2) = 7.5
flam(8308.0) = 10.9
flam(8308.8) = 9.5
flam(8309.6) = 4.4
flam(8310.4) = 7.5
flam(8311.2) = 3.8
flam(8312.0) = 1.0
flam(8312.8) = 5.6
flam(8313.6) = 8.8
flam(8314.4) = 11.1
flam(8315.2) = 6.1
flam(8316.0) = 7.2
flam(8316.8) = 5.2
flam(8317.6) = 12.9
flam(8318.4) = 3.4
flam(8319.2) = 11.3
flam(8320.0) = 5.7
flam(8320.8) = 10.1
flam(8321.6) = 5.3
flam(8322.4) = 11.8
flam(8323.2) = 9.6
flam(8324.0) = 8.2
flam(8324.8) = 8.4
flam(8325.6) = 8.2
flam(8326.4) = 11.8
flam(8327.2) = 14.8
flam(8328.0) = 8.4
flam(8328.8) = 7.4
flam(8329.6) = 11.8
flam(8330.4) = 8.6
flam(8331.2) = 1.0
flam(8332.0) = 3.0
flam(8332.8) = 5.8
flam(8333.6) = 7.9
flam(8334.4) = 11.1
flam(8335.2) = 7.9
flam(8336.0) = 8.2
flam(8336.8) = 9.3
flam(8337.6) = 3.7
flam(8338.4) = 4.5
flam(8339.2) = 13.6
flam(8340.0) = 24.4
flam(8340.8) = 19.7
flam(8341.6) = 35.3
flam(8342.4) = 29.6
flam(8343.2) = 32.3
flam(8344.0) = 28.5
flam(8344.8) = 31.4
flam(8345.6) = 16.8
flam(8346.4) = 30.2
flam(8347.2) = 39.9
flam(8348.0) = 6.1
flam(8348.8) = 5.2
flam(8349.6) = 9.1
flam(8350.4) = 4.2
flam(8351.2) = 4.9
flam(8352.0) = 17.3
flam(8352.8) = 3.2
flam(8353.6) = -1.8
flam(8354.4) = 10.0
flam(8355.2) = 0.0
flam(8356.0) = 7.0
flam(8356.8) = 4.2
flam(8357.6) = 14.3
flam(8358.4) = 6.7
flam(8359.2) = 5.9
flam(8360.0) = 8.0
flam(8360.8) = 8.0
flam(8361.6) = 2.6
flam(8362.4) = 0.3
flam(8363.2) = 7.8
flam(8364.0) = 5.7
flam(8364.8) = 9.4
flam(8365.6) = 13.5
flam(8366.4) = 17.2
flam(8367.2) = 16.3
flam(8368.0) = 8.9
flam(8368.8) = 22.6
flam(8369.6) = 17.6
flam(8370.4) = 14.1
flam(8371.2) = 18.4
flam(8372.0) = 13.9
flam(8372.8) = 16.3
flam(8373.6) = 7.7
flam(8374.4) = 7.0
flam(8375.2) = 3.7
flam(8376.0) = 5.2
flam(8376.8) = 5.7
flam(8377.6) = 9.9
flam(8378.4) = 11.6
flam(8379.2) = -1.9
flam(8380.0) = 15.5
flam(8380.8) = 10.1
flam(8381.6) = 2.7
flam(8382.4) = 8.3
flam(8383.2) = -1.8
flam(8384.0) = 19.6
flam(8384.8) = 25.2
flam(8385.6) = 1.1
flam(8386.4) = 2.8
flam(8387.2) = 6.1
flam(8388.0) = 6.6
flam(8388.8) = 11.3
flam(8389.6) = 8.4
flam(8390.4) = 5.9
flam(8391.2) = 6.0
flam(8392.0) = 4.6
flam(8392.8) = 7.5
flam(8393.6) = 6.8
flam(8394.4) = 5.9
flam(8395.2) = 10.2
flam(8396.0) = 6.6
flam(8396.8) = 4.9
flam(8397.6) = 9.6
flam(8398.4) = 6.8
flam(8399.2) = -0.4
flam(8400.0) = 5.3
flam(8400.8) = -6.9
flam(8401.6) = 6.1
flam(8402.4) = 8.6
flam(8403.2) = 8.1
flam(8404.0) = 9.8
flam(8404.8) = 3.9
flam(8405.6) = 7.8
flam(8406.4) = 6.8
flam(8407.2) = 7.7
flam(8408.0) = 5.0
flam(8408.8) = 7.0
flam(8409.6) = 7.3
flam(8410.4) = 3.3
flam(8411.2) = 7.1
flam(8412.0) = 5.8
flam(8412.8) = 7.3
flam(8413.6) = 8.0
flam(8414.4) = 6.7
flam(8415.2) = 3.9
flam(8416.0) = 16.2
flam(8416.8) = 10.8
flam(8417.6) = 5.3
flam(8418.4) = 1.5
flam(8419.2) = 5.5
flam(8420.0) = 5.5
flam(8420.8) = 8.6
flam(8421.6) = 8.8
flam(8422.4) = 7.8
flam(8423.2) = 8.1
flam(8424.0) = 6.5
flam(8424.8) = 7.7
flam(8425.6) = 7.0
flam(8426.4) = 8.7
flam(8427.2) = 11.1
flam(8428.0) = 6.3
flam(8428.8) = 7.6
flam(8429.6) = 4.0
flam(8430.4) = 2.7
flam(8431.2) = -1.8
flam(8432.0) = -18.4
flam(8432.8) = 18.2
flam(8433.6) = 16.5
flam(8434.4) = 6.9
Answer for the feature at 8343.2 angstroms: H-alpha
